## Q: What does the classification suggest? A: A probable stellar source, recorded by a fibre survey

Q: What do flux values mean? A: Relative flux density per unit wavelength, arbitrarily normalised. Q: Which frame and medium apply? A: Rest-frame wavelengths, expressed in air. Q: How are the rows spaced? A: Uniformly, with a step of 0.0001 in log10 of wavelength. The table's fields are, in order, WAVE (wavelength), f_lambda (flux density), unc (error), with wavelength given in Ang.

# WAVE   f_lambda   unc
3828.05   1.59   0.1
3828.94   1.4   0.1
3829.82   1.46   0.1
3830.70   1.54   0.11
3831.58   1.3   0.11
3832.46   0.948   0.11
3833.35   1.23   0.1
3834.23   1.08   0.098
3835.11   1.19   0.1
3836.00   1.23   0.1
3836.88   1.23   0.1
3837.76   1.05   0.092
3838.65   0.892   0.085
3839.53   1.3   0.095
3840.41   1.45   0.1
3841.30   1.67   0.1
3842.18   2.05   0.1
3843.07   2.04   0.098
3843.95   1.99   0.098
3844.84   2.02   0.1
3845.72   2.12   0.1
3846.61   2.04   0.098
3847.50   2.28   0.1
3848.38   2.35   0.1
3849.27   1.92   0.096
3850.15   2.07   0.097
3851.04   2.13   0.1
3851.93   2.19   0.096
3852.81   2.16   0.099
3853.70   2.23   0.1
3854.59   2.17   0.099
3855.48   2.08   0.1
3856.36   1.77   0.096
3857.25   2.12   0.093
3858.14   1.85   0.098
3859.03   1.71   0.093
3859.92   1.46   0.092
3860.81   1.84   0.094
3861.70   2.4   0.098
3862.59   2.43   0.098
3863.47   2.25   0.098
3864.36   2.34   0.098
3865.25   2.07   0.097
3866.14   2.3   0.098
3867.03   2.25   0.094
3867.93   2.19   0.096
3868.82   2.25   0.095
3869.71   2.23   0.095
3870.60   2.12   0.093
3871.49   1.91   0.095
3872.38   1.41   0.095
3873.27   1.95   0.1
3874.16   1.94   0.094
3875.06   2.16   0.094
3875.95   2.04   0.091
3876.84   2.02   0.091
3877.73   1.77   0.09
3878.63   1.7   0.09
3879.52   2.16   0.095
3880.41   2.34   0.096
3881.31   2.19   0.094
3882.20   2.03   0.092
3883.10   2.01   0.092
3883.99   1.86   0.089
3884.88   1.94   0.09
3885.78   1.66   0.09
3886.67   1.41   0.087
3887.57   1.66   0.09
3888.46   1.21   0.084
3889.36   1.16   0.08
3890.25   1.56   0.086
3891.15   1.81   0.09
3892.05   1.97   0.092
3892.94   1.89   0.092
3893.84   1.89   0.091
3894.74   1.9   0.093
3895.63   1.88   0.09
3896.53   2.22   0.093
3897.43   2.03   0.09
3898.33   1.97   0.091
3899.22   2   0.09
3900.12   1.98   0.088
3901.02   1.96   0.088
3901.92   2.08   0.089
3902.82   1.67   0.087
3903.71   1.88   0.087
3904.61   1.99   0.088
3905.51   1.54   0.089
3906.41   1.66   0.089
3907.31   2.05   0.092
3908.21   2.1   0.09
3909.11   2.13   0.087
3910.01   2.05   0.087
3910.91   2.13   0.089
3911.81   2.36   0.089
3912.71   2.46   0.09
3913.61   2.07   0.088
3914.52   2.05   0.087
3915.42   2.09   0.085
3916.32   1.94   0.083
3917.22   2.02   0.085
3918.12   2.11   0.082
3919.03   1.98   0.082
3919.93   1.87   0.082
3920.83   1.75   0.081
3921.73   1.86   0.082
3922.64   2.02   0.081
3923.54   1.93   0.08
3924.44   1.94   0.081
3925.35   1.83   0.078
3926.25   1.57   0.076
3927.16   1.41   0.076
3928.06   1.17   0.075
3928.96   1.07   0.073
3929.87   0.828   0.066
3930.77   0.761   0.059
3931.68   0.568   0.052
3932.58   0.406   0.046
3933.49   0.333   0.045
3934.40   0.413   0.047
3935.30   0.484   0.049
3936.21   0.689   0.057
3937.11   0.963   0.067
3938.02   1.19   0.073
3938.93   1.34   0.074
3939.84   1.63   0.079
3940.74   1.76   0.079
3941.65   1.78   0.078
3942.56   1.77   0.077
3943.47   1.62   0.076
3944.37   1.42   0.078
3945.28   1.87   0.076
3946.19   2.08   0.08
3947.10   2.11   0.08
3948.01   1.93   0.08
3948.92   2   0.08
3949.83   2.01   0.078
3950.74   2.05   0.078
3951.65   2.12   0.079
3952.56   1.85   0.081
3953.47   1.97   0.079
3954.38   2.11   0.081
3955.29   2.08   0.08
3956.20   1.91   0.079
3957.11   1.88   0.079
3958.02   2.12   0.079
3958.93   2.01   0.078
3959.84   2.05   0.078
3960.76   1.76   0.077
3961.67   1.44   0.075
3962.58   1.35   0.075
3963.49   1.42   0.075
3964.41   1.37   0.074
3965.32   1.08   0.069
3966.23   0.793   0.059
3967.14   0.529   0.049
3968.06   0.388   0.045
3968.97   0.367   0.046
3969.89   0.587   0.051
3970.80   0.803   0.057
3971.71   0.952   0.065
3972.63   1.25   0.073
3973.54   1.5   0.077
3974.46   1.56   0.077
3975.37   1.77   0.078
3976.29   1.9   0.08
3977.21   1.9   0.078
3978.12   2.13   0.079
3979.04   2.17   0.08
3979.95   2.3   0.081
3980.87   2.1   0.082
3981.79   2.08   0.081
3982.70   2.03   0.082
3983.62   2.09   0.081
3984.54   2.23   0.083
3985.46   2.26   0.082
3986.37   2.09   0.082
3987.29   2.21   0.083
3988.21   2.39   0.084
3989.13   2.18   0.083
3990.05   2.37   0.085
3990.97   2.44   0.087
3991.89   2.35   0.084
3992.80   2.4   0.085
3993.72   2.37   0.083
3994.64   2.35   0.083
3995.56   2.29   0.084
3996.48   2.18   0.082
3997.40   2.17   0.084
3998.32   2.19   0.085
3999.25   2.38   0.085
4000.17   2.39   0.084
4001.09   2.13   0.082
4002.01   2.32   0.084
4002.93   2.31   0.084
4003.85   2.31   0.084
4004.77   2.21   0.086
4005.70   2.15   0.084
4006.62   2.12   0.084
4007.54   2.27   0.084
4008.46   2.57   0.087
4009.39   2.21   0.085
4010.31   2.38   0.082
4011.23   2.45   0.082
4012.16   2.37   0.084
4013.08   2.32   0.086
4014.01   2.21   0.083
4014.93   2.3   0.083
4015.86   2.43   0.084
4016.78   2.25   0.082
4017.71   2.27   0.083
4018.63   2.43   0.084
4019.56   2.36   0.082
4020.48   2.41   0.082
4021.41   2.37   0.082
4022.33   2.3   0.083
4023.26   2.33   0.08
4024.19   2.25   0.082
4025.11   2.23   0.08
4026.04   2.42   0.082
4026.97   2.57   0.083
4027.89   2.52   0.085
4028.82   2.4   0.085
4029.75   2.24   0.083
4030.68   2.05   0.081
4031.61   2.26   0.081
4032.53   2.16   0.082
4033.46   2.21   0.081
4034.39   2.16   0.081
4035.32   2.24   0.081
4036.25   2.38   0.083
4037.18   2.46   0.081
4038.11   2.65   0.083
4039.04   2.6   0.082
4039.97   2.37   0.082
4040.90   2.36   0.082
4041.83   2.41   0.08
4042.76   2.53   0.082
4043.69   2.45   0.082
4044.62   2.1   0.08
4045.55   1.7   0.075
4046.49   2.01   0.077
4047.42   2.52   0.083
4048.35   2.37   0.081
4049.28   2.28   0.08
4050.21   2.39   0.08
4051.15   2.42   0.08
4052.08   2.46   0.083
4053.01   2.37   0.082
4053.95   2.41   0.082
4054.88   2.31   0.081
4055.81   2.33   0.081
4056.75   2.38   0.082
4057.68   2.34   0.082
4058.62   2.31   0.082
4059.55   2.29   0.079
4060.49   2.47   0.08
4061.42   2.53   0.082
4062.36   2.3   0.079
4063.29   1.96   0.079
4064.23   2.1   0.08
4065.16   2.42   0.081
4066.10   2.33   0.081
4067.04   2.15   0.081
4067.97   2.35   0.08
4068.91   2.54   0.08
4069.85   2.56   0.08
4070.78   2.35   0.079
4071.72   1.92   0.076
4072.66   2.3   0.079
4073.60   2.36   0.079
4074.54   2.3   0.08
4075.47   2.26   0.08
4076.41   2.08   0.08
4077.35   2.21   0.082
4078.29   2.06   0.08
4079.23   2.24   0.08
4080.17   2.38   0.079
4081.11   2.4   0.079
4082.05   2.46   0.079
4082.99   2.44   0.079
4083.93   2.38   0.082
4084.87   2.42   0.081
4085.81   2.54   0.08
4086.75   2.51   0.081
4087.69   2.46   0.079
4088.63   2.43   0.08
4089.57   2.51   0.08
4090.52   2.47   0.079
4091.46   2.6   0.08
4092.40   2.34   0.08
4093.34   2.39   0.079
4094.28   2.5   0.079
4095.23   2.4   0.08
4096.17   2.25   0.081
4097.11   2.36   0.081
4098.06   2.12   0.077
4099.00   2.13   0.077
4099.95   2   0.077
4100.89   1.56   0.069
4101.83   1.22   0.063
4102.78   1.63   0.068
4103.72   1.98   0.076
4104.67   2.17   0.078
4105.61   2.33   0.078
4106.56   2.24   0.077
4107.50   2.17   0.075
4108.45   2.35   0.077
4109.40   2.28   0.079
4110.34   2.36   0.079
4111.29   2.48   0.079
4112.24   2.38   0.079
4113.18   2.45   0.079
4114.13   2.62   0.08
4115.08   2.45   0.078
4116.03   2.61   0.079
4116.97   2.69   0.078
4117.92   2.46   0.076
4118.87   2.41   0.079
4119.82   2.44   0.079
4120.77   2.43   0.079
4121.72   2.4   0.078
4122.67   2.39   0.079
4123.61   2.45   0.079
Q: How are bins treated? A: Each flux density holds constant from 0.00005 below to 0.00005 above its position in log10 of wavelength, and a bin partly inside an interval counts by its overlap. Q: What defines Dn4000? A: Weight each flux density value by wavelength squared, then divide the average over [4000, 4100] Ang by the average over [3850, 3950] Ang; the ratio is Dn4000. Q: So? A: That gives 1.39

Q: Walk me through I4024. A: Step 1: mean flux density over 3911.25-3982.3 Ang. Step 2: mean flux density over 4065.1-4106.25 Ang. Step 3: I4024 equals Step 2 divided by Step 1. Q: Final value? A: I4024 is 1.43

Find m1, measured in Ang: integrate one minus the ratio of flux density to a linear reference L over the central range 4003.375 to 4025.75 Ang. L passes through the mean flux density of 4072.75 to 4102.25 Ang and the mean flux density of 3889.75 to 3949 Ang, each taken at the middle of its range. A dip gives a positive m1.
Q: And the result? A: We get -3.2 Ang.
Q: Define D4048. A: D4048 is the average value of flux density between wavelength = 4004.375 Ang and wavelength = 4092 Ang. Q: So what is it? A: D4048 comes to 2.33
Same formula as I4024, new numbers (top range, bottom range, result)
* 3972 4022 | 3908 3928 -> 1.12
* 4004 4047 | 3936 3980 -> 1.46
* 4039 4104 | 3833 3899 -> 1.21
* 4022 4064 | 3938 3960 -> 1.24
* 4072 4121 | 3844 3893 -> 1.16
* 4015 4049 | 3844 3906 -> 1.18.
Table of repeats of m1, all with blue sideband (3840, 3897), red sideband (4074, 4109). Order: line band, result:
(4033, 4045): -1.07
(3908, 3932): 2.96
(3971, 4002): 0.49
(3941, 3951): 0.96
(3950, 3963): 1.07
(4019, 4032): -1.01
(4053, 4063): -0.68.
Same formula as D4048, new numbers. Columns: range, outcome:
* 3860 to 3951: 1.79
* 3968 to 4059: 2.19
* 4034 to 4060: 2.34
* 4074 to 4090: 2.36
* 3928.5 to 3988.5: 1.54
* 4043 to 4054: 2.29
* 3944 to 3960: 1.98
